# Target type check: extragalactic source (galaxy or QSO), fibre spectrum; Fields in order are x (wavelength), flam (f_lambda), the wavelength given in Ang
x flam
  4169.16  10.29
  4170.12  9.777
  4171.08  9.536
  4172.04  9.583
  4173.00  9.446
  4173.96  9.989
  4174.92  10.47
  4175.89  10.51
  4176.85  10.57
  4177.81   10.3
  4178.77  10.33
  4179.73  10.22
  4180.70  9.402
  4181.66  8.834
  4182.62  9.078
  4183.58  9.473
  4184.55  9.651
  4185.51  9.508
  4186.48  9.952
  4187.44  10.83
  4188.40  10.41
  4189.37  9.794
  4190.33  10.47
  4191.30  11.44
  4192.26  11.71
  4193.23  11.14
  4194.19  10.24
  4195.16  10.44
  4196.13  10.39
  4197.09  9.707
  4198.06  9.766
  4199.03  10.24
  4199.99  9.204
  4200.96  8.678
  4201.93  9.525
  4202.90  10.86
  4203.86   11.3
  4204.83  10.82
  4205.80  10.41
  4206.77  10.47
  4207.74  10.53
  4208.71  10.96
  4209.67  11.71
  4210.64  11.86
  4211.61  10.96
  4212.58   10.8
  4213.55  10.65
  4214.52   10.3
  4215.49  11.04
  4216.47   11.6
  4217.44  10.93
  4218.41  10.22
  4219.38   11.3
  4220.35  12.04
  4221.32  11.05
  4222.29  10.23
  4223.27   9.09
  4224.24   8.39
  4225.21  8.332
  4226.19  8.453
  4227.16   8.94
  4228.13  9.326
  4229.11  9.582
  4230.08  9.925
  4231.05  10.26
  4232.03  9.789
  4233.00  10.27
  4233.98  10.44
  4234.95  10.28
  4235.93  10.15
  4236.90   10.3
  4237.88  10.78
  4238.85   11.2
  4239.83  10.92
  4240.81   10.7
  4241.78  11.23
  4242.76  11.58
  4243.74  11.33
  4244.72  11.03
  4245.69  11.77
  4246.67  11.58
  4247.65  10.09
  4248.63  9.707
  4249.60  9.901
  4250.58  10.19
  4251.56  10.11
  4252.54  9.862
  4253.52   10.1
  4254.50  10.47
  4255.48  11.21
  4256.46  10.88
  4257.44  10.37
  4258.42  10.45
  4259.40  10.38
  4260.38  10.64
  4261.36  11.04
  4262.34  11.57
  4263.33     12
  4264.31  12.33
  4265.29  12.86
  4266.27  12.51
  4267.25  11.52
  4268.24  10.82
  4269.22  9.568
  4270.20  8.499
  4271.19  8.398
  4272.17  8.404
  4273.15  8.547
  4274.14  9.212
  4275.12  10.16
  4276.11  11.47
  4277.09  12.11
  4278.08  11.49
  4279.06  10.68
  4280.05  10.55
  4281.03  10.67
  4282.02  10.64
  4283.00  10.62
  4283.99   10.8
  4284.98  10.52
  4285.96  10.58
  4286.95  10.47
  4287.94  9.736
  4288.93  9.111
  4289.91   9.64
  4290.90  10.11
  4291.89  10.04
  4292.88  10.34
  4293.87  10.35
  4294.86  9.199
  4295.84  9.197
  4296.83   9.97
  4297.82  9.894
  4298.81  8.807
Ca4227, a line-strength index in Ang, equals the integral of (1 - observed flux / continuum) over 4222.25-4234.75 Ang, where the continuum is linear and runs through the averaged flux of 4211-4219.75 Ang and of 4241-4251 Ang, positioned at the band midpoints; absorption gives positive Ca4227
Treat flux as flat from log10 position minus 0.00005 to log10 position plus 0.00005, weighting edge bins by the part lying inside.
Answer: 1.6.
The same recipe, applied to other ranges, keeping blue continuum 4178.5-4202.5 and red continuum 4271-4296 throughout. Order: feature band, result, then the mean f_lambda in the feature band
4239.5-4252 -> -0.8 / 10.8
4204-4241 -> -1.2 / 10.4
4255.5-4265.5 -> -1.1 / 11.2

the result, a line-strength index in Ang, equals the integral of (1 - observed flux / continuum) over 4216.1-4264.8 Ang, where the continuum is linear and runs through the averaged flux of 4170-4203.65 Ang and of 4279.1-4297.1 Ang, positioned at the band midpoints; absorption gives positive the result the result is -1.80 Ang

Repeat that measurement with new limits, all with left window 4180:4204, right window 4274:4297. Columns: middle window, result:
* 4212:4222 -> -0.8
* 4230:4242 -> -0.3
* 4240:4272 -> -1.5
